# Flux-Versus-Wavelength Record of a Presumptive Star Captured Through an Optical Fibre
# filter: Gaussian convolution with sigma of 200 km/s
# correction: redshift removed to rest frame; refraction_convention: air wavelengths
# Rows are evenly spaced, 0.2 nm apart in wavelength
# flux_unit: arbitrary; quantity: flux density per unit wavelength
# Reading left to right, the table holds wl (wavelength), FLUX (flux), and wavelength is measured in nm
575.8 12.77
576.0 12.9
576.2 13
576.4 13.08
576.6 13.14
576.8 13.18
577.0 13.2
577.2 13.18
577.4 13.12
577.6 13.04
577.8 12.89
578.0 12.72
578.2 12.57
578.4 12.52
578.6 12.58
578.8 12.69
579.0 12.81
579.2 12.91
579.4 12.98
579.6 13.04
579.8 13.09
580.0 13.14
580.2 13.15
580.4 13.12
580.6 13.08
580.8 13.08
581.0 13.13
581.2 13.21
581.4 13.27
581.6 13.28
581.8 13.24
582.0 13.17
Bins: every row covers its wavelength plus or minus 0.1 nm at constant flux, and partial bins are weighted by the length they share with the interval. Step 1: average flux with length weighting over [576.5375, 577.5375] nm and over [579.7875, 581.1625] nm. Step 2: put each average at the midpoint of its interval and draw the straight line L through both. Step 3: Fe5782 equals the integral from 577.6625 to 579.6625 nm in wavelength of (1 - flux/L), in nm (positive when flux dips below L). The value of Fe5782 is 0.06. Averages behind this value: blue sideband 13.2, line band 12.8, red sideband 13.1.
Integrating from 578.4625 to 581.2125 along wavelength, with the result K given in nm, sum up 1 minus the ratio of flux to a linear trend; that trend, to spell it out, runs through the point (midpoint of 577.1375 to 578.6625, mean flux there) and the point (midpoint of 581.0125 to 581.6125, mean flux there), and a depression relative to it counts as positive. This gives 0.01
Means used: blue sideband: 12.8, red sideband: 13.2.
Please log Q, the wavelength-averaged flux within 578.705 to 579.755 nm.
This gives 12.9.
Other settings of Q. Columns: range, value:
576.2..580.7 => 13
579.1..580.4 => 13.1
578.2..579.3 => 12.7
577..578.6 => 12.9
